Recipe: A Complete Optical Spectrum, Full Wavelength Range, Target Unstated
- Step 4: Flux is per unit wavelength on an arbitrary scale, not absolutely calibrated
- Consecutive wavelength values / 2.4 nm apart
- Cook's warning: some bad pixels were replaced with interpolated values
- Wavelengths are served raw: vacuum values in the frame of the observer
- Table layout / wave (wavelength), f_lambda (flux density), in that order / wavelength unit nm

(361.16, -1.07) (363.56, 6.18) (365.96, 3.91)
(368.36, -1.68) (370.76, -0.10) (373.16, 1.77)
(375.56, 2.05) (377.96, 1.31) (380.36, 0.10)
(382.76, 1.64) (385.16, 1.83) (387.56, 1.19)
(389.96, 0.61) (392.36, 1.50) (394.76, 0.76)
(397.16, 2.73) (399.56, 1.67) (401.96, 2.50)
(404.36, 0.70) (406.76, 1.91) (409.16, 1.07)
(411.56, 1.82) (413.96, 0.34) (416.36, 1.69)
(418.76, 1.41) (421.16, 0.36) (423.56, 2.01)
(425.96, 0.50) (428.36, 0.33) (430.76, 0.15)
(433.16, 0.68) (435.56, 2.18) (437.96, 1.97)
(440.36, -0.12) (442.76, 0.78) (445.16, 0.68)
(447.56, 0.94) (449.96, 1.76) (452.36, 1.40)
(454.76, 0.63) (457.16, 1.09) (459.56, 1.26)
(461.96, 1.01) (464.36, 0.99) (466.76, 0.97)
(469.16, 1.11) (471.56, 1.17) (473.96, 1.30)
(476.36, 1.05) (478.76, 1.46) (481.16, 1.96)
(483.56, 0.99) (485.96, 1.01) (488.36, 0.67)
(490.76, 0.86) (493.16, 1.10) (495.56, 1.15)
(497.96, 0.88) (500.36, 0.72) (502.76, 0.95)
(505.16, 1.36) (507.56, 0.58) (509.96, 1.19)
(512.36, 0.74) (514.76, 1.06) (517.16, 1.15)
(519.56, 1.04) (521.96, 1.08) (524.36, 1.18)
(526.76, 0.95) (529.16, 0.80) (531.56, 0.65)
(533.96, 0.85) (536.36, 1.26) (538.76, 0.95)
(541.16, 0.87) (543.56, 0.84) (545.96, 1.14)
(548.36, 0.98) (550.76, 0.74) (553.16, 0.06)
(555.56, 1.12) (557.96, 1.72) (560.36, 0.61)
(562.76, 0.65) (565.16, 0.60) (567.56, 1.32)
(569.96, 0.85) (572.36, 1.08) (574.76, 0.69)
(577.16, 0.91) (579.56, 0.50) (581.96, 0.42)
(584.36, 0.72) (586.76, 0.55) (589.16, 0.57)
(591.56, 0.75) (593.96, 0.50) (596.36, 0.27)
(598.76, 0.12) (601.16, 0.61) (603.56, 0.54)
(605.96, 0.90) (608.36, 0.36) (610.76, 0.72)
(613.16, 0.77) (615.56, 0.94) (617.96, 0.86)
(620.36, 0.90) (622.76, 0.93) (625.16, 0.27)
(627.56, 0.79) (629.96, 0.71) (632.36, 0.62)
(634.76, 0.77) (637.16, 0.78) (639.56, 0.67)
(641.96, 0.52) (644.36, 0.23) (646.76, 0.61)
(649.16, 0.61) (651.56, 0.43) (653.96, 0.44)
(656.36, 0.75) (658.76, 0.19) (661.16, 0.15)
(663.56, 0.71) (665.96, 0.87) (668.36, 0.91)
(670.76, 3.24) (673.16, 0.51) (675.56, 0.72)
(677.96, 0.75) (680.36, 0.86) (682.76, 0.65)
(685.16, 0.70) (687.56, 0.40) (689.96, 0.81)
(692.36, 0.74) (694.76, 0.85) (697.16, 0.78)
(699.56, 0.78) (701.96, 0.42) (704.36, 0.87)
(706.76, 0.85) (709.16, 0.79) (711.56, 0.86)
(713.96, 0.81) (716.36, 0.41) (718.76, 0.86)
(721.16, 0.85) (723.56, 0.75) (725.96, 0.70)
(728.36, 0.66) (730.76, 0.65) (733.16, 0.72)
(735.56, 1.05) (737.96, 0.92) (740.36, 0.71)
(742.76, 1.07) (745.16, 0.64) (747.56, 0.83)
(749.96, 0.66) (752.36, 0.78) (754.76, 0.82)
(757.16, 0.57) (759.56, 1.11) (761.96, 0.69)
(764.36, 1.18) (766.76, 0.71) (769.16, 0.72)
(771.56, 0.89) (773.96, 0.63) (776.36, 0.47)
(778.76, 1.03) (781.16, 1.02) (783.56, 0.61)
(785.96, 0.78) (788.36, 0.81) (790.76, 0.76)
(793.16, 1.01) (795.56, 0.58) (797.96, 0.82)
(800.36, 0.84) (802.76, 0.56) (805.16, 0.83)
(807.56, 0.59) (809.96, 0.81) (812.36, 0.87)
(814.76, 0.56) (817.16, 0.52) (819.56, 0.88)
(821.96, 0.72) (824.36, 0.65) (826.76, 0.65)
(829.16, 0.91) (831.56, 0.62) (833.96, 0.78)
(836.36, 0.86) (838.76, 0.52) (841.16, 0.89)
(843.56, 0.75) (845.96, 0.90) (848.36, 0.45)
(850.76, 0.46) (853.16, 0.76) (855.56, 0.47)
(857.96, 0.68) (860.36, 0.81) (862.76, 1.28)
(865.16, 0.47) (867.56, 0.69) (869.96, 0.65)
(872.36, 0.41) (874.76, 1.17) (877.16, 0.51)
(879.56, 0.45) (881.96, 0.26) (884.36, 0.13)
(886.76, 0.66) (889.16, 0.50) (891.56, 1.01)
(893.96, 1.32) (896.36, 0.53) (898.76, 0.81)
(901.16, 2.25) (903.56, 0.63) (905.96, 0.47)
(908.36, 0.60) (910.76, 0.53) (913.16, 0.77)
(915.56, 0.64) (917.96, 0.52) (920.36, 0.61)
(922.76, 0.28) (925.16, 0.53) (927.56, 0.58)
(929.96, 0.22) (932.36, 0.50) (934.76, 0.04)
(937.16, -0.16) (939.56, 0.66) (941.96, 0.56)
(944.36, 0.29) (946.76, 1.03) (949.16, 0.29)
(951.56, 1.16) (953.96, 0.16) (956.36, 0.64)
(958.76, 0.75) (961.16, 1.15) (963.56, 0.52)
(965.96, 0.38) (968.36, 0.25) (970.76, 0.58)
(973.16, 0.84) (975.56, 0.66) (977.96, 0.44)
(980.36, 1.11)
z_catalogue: 0.800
